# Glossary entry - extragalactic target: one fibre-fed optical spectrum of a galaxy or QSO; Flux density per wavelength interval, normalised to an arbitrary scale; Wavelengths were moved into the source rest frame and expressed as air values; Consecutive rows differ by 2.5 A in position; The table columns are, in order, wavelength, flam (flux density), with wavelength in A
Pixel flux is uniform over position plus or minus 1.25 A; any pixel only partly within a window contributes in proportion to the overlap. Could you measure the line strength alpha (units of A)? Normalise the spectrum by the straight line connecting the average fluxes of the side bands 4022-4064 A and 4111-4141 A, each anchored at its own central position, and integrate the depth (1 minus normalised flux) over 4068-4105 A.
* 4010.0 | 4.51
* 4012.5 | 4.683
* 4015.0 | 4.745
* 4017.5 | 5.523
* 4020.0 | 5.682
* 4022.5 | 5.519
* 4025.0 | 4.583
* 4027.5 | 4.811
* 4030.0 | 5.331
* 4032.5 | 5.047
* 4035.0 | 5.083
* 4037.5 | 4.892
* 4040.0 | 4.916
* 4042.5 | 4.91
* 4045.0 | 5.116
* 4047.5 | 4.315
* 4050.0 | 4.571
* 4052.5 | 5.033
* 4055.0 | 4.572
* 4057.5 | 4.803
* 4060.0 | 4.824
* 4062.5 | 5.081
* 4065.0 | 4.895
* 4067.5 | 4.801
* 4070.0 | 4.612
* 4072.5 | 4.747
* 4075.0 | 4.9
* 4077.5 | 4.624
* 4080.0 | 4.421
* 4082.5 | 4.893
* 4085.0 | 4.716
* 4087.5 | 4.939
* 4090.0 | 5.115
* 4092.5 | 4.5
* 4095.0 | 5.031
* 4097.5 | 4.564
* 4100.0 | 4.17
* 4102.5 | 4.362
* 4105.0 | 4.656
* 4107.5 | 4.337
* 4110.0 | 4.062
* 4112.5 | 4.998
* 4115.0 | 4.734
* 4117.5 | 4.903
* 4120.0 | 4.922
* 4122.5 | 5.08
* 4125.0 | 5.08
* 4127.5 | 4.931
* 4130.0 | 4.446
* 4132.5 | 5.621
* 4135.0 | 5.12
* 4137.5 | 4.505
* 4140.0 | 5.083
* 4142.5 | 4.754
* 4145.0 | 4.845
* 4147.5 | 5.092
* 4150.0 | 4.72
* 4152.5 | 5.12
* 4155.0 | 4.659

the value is 1.8 A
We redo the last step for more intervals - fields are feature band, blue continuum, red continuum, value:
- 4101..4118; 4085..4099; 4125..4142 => 1.1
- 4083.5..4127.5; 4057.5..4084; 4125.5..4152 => 1.2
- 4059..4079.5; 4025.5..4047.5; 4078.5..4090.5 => 0.2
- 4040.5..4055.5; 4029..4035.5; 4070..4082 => 0.6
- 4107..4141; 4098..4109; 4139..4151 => -1.6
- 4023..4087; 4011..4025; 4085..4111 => 0.8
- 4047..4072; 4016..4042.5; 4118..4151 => 1.5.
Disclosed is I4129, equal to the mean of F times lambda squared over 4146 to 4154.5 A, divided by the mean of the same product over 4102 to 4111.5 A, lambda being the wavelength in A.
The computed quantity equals 1.16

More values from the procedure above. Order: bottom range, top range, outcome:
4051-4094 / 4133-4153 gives 1.06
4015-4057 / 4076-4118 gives 0.96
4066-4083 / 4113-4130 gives 1.07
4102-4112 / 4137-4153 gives 1.13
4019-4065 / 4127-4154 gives 1.05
